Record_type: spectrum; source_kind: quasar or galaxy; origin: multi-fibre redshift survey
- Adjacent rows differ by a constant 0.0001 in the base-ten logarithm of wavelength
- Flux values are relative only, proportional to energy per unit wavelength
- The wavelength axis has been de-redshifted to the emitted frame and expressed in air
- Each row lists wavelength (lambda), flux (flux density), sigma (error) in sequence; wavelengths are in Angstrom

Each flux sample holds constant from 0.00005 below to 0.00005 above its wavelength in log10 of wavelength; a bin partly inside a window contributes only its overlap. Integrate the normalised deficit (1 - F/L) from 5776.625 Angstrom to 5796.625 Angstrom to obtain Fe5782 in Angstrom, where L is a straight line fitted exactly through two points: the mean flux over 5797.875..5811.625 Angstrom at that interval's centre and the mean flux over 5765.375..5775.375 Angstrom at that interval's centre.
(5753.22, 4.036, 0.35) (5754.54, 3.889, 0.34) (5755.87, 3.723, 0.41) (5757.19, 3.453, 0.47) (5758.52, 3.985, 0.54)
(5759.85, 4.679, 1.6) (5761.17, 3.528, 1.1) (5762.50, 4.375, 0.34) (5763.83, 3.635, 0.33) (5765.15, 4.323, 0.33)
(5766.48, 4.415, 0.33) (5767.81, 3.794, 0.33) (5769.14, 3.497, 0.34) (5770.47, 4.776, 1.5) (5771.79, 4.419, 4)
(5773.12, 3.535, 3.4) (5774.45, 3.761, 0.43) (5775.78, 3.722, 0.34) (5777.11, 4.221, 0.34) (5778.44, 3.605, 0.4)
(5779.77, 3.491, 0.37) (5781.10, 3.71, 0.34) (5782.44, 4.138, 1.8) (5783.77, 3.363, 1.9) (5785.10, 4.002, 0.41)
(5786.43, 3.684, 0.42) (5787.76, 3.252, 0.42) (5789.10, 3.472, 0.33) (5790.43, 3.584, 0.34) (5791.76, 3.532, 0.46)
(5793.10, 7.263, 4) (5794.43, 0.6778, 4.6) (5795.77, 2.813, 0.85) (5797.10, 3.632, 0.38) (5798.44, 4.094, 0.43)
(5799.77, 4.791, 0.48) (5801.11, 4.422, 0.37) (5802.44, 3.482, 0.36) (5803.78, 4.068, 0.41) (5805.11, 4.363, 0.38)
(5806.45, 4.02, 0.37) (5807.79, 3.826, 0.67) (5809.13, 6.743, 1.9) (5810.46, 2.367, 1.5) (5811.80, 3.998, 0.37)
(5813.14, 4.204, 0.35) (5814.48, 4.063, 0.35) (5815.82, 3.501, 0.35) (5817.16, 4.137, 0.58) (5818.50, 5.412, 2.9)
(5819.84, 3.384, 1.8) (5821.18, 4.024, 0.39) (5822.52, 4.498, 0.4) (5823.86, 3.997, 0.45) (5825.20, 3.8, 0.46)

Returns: 2.3 Angstrom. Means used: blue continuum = 4.03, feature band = 3.65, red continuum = 4.21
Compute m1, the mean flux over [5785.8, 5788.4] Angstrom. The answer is 3.47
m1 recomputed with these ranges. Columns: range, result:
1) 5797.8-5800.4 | 4.45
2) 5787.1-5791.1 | 3.44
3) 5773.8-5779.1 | 3.83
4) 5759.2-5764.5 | 4.06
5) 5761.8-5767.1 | 4.18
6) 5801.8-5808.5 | 3.97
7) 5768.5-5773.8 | 4.06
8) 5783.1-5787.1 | 3.69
